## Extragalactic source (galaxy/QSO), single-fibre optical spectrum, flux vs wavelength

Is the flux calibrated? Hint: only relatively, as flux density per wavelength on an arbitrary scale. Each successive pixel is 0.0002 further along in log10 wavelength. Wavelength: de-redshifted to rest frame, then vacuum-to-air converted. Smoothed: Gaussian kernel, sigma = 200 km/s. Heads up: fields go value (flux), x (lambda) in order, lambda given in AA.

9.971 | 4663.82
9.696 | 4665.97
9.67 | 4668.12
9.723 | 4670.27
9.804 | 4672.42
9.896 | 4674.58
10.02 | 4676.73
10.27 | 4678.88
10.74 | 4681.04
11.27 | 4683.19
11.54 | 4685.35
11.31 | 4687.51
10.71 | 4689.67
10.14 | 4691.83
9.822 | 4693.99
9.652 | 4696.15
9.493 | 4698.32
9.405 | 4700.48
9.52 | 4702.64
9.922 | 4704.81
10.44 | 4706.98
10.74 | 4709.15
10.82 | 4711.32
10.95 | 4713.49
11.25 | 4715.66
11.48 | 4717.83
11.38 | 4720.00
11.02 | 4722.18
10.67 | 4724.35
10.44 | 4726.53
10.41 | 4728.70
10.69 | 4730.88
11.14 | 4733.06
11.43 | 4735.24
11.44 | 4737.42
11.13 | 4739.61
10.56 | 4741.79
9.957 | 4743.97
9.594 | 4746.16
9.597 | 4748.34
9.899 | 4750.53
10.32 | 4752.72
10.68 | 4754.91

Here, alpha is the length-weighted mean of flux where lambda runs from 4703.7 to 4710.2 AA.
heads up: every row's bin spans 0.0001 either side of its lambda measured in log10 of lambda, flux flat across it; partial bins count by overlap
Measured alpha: 10.3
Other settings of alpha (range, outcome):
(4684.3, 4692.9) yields 10.9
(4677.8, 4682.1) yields 10.5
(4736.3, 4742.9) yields 11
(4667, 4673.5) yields 9.73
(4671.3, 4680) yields 9.99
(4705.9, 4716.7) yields 10.8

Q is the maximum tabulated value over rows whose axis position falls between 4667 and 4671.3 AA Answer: 9.723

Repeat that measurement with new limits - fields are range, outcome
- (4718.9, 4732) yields 11.38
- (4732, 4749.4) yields 11.44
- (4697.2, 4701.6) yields 9.493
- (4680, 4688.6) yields 11.54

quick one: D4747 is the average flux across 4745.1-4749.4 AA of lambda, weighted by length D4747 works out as 9.61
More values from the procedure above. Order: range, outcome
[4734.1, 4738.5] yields 11.4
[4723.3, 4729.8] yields 10.5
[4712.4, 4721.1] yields 11.3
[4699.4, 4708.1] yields 9.82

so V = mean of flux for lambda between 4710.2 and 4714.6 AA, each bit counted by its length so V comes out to 10.9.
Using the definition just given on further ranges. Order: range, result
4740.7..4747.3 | 10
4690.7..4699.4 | 9.78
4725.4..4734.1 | 10.7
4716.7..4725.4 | 11.1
